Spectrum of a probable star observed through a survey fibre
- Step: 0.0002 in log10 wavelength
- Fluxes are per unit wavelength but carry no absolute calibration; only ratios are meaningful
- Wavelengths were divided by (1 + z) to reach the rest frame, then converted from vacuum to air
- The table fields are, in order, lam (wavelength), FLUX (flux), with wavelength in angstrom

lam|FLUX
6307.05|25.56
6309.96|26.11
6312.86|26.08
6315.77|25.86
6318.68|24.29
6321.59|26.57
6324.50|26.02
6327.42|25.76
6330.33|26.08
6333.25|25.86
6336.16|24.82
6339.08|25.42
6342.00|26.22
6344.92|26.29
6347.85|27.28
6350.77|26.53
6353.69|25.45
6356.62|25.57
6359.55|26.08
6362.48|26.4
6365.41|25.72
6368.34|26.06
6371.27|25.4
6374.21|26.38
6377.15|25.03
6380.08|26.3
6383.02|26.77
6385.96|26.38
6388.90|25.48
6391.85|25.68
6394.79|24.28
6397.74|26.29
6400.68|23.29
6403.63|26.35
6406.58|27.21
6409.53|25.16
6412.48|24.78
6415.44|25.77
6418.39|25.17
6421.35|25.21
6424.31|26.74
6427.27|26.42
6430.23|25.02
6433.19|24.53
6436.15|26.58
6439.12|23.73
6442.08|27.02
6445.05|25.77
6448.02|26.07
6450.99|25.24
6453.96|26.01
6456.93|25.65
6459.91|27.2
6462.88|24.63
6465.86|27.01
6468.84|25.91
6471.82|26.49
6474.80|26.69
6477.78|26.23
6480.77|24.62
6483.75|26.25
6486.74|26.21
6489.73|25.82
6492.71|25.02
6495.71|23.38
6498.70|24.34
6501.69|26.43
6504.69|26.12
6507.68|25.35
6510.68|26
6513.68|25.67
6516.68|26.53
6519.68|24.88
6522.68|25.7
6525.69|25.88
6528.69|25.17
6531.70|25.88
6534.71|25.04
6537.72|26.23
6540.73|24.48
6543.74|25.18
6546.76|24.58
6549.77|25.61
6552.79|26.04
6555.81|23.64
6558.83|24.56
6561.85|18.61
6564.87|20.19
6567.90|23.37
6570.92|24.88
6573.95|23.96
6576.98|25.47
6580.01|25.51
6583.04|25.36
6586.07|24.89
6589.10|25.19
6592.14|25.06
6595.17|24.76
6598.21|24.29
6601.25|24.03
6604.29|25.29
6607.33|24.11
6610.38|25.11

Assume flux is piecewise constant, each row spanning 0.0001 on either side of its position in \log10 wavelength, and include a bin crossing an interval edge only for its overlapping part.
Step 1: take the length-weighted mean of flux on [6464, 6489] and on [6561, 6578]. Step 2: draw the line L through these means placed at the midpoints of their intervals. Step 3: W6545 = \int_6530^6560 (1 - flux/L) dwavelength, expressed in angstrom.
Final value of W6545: -1.8 angstrom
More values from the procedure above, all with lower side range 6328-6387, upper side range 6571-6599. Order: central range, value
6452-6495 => -0.8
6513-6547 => -0.3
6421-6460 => -0.2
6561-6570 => 1.4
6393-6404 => 0.4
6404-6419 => 0.0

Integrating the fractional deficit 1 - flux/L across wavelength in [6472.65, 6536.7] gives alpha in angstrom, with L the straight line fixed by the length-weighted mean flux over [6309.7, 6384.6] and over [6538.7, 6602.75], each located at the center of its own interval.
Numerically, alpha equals -2.1 angstrom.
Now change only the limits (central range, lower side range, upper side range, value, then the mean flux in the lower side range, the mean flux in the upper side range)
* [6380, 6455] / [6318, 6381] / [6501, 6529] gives 0.6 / 25.9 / 25.8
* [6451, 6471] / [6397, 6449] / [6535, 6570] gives -0.7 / 25.6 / 23.9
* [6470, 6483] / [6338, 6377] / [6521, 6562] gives -0.3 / 26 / 25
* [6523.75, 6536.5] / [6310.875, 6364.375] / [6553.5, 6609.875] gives -0.5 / 25.9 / 24.1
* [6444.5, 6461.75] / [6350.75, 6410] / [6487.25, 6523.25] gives -0.3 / 25.8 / 25.5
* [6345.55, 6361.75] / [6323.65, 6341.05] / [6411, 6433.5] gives -0.4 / 25.7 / 25.5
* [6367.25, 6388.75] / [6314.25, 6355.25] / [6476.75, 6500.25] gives -0.3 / 25.9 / 25.2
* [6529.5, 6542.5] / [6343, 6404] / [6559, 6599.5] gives -0.5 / 25.9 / 24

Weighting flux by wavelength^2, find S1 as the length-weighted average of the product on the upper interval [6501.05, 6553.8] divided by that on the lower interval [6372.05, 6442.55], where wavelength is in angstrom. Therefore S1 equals 1.0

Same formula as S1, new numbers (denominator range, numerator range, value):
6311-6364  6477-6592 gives 1.02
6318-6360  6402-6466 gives 1.02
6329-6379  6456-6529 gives 1.04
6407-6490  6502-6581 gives 0.99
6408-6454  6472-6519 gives 1.02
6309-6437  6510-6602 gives 1.01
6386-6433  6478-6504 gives 1.02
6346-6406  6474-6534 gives 1.03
